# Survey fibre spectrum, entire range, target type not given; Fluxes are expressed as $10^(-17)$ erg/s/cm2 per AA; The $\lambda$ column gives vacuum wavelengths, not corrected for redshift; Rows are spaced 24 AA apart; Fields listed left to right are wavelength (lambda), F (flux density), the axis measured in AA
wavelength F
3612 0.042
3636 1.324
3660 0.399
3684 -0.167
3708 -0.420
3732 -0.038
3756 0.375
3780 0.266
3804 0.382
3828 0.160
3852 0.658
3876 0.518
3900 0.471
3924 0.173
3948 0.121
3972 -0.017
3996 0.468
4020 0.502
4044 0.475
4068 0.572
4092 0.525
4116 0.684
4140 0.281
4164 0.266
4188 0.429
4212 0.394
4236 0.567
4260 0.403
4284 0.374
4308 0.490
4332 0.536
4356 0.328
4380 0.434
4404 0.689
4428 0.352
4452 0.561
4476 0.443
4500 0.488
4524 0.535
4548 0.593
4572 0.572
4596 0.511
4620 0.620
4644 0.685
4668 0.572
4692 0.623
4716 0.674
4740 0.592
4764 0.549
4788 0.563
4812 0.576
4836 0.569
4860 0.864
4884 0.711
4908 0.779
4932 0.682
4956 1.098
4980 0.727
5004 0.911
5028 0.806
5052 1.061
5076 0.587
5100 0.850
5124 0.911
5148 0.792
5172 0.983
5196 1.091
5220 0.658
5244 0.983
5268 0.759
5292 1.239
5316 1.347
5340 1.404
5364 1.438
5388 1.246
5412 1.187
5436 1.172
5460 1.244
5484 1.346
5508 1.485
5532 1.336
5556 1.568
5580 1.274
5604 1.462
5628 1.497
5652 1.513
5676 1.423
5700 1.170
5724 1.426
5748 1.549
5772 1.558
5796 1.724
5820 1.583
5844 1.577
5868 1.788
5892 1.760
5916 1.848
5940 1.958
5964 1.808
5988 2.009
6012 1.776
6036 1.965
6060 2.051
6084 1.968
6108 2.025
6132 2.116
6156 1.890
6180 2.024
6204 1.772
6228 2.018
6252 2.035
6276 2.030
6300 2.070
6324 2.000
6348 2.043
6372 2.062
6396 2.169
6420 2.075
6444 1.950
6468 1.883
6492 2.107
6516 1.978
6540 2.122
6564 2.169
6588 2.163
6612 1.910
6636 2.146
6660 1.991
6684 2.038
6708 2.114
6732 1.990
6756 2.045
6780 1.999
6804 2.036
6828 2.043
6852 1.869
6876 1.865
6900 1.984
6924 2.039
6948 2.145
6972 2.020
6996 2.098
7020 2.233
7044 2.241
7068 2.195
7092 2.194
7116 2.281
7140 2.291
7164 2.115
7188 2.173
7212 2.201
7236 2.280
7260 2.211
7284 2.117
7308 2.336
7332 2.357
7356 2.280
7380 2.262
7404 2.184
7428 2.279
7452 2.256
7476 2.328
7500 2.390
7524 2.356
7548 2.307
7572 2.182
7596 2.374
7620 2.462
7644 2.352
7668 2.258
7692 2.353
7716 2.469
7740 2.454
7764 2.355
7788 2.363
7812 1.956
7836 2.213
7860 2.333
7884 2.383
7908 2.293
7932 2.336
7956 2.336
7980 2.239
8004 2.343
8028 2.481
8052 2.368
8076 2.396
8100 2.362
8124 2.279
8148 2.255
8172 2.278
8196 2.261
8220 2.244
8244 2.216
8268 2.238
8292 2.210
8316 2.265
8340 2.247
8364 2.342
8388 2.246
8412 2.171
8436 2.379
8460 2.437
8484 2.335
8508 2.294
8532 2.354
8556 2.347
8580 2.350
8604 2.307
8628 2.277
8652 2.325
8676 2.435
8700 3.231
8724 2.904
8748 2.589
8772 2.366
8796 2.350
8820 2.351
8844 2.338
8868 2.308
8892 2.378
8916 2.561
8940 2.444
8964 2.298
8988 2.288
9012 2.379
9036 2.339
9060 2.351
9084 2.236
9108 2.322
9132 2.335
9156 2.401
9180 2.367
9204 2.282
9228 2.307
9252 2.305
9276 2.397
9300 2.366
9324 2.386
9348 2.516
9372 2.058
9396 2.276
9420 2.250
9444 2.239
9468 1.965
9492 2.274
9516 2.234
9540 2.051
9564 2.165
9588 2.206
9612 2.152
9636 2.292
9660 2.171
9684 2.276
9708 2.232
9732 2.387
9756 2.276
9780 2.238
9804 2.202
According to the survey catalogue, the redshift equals 0.33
